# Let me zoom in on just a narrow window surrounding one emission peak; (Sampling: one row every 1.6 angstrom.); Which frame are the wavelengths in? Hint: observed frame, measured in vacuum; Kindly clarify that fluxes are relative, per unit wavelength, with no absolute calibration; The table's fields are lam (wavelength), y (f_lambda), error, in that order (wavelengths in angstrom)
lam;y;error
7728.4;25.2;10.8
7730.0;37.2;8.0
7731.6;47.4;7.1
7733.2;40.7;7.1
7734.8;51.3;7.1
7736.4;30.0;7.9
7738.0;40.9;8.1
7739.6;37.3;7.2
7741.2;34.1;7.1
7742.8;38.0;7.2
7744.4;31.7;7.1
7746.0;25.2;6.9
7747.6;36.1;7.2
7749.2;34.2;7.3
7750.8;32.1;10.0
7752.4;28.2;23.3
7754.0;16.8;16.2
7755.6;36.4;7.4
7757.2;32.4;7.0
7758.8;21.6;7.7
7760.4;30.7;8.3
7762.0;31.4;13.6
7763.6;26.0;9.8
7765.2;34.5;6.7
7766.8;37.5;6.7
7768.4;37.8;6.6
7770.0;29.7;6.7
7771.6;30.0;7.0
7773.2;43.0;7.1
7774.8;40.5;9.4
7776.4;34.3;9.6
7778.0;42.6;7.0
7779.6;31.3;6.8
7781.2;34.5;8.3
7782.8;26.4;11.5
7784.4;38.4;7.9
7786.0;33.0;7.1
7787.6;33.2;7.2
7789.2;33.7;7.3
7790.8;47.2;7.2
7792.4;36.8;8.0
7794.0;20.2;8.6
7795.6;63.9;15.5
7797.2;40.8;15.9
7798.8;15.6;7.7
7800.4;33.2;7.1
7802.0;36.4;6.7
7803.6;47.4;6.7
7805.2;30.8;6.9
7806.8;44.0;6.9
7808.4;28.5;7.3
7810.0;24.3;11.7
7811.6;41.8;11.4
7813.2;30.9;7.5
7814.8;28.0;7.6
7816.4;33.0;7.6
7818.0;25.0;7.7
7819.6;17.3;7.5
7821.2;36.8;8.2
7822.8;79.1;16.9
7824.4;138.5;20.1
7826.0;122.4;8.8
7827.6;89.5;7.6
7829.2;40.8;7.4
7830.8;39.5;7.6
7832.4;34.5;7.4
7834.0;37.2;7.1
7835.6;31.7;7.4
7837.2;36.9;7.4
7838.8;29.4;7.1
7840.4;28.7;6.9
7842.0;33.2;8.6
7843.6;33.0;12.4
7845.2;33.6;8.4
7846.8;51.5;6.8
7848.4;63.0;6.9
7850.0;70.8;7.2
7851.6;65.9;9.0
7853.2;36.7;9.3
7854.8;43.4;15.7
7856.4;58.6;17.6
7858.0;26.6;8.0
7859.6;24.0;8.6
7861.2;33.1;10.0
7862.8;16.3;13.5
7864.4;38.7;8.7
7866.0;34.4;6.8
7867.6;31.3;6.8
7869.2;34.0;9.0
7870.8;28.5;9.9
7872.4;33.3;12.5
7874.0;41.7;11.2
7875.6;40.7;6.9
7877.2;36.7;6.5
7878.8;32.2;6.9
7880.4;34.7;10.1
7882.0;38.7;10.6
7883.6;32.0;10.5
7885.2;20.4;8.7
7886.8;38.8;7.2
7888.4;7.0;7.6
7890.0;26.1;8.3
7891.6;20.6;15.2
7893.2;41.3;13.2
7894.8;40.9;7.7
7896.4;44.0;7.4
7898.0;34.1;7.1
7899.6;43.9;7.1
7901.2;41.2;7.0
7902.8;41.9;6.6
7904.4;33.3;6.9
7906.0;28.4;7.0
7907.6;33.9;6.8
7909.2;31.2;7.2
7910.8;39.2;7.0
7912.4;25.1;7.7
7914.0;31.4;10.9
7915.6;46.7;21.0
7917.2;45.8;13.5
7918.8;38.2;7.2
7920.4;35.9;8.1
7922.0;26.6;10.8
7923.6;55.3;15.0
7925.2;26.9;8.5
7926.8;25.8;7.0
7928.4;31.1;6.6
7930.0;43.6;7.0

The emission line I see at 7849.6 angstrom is [N II]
